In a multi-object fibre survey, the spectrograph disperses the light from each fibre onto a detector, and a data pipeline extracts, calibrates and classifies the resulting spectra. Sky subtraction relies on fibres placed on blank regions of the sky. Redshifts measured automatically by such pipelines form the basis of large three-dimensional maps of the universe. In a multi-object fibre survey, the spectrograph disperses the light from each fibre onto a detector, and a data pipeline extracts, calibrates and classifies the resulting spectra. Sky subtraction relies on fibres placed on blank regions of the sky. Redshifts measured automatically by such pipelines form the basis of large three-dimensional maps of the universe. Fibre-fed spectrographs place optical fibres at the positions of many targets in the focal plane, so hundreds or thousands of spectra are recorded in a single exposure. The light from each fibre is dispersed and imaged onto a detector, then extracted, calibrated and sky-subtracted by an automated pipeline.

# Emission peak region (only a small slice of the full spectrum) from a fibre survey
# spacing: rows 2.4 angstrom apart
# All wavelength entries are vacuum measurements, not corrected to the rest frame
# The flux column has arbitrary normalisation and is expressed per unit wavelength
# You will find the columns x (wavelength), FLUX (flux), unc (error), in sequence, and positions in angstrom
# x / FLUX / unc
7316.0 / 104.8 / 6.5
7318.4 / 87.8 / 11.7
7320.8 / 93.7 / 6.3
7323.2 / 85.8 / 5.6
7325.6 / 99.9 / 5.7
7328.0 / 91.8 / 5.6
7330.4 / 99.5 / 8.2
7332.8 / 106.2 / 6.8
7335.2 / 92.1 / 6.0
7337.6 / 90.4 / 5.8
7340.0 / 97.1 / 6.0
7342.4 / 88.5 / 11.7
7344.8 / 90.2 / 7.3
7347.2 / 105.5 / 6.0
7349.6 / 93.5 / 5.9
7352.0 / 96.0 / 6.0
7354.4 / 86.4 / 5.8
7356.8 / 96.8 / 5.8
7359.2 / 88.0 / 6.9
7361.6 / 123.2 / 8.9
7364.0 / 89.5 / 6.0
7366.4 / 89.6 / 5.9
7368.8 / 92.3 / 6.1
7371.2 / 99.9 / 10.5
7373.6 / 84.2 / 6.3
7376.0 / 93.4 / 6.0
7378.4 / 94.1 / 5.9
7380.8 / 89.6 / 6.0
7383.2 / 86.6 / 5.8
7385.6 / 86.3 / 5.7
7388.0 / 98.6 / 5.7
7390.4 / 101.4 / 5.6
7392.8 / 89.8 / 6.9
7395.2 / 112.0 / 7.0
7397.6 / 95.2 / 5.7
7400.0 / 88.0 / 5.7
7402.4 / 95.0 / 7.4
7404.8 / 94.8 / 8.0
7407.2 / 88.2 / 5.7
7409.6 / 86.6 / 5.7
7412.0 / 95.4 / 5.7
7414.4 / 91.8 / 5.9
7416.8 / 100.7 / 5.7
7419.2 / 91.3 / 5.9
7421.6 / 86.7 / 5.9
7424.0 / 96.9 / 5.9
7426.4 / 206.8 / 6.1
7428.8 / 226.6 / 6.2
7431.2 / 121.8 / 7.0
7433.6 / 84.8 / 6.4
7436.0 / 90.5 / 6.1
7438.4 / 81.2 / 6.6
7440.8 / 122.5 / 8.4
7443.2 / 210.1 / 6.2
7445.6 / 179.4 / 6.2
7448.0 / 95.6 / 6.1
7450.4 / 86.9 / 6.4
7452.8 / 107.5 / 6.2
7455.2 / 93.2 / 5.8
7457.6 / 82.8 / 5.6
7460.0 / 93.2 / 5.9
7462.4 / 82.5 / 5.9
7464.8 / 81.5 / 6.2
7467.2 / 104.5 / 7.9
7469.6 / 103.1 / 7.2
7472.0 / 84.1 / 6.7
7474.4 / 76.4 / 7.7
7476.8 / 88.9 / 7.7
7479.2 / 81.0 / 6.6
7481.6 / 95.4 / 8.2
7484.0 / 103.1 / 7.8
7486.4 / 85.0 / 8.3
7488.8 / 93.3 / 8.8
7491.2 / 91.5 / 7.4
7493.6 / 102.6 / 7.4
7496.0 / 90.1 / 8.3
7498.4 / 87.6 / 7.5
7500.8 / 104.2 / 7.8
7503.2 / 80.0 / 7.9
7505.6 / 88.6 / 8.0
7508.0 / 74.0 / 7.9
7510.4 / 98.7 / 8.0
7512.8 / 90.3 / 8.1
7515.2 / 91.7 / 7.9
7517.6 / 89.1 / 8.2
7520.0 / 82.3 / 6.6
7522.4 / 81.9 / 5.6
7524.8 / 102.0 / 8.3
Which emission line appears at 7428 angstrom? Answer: [S II]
